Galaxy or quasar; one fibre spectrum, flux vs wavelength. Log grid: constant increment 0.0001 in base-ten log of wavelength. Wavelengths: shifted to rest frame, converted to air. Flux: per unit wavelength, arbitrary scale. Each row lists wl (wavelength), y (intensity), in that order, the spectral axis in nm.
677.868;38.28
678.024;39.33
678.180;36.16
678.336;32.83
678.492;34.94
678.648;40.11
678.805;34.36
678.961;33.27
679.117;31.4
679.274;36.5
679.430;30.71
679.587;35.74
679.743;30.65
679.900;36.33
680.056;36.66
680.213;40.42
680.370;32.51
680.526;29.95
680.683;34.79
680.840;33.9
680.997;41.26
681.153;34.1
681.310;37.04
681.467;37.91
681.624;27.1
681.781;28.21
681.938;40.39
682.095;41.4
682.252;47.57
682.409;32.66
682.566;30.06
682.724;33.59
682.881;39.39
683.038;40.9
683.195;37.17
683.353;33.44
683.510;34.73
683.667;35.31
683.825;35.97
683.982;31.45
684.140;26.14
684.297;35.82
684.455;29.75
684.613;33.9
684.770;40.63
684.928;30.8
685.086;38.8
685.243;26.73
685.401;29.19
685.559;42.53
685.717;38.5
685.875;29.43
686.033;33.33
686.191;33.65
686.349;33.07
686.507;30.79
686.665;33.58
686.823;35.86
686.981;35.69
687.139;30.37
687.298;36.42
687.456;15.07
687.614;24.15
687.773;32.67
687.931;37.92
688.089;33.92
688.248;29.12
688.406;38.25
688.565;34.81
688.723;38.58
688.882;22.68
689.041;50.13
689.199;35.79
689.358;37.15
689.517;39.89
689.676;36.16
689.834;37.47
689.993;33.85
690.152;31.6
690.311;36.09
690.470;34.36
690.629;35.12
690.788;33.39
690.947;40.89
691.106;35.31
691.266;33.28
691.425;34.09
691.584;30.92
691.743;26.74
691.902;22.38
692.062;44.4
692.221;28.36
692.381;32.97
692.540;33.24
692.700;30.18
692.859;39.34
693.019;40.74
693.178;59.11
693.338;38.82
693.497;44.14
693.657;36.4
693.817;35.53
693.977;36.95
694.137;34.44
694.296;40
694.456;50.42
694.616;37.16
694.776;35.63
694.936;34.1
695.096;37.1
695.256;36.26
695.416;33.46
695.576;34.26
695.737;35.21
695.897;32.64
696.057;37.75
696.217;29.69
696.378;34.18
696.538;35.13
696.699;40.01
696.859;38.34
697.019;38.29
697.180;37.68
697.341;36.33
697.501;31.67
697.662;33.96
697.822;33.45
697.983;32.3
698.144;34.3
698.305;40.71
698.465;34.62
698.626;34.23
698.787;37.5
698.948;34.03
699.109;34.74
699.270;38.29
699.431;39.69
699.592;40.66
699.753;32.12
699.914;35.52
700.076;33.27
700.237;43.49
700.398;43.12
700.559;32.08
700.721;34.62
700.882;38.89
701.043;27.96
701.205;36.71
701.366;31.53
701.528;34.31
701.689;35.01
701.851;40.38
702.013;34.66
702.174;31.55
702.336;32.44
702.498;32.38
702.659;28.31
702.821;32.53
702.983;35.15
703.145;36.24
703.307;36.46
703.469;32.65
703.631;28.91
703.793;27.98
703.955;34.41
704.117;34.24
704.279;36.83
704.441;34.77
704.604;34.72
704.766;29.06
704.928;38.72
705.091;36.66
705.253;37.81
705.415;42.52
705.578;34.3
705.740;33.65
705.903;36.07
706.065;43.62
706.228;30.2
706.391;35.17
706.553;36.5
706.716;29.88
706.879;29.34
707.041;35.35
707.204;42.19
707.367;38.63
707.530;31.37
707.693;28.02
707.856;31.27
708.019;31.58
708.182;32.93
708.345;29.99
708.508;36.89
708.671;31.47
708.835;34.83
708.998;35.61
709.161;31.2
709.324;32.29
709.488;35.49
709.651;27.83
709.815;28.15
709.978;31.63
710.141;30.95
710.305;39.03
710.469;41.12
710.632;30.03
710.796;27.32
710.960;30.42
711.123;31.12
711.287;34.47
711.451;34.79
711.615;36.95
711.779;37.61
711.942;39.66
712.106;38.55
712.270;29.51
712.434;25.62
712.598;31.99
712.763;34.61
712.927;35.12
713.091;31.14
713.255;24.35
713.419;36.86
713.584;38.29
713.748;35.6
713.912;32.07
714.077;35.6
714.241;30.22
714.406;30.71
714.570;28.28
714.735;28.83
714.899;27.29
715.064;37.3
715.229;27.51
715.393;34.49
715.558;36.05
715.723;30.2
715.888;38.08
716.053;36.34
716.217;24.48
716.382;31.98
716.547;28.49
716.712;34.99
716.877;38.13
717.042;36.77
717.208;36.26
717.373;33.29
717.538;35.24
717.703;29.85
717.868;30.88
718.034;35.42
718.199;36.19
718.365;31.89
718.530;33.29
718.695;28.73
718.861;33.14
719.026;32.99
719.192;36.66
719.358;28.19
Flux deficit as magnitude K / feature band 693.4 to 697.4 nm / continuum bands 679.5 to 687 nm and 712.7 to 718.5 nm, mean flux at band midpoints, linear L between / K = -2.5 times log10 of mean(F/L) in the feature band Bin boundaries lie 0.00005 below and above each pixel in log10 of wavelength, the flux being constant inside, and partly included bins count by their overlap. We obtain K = -0.09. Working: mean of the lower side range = 34.8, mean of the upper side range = 32.9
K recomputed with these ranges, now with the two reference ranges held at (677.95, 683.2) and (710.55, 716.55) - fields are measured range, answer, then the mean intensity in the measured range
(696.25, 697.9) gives -0.05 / 35.7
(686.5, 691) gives 0.02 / 34.2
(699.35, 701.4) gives -0.08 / 36.2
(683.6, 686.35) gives 0.05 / 33.6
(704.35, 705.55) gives -0.09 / 36.2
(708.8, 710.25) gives 0.03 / 32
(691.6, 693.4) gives -0.04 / 35.8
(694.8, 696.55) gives -0.01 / 34.5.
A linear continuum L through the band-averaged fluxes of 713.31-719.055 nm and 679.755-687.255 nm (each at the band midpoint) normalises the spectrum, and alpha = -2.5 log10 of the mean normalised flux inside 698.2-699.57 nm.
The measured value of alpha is -0.09 mag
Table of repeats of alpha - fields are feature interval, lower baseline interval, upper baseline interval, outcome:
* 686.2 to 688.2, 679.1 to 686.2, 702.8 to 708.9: 0.10 mag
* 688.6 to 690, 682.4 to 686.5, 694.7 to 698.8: -0.07 mag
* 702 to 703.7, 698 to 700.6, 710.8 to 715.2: 0.09 mag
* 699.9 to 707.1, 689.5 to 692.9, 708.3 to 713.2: -0.04 mag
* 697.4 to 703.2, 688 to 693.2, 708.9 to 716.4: -0.03 mag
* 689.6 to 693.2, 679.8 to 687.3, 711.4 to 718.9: -0.02 mag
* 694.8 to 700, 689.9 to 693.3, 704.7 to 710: -0.03 mag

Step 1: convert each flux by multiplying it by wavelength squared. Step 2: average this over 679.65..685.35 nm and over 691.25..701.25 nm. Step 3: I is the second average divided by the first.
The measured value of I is 1.08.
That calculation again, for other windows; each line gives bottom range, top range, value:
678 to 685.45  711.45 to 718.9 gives 1.05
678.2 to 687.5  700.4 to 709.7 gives 1.06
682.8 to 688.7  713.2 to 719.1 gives 1.07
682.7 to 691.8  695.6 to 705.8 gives 1.07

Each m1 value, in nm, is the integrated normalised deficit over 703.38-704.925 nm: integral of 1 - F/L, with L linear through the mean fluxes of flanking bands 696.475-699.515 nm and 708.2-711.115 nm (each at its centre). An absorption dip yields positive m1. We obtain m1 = 0.06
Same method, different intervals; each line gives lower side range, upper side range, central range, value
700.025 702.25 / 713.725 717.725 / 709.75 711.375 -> 0.06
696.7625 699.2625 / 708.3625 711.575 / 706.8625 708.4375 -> 0.01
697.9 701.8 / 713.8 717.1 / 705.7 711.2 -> 0.11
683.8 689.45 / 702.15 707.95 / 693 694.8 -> -0.39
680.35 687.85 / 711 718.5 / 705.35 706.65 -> -0.12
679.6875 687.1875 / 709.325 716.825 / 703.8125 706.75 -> -0.20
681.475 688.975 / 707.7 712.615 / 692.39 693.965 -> -0.27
